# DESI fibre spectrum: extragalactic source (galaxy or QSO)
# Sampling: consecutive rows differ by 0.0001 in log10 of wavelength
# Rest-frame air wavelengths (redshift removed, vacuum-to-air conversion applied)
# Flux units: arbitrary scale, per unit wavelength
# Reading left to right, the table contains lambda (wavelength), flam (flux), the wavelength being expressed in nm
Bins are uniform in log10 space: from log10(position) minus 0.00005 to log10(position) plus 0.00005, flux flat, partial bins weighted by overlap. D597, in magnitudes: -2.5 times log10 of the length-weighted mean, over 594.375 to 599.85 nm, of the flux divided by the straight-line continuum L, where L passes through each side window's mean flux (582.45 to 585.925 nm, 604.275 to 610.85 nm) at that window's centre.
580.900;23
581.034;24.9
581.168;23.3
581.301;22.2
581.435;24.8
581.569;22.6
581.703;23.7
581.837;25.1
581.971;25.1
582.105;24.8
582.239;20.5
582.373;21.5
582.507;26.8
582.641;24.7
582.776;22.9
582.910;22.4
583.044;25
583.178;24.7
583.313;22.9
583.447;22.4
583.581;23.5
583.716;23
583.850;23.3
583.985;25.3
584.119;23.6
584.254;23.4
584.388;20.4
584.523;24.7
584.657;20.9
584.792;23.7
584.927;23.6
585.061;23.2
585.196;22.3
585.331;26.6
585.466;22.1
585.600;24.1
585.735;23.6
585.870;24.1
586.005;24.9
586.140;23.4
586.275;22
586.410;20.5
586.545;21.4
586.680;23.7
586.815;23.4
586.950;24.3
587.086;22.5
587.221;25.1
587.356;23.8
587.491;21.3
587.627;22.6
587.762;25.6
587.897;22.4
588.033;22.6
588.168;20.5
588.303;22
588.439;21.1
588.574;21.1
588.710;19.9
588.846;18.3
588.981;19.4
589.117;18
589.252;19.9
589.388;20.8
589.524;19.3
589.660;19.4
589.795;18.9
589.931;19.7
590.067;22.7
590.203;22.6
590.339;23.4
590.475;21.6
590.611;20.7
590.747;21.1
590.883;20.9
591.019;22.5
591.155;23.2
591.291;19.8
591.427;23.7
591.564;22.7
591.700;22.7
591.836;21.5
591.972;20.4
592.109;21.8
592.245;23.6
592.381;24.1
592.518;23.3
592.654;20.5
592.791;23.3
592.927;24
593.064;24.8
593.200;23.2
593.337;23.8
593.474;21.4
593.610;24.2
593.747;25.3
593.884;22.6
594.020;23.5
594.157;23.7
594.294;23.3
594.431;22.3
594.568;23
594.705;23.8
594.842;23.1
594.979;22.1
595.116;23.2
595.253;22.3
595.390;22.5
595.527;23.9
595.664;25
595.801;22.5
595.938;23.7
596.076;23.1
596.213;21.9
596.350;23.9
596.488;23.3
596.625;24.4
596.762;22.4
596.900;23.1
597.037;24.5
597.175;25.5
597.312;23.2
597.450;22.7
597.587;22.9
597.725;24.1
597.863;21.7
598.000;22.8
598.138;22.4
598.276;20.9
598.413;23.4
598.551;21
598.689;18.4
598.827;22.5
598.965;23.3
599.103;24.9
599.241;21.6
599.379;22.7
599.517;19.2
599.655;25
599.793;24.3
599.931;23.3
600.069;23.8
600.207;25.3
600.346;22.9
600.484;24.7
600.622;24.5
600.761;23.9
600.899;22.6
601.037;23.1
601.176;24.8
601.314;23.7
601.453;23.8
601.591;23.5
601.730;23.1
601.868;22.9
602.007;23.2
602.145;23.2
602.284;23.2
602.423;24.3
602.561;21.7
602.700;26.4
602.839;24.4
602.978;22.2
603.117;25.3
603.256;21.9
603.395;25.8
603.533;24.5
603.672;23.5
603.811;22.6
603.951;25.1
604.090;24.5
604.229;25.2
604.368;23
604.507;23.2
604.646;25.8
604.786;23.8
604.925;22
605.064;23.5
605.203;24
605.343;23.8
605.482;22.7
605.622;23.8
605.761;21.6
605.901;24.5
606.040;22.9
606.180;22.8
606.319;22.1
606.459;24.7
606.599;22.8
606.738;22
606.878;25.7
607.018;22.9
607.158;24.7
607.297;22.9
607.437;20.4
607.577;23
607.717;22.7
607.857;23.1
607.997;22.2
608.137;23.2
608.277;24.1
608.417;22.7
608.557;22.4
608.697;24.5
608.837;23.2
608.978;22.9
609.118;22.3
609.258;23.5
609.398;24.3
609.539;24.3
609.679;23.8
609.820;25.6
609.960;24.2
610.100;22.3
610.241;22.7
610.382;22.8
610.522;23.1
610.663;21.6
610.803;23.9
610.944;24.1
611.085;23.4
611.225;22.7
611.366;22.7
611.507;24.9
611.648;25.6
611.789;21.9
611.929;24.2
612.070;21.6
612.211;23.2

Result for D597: 0.02 mag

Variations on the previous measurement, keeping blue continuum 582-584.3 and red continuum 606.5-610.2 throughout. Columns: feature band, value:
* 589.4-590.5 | 0.13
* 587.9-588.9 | 0.13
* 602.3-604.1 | -0.03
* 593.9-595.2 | 0.02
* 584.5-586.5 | 0.01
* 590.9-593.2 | 0.04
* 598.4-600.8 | 0.02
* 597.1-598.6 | 0.03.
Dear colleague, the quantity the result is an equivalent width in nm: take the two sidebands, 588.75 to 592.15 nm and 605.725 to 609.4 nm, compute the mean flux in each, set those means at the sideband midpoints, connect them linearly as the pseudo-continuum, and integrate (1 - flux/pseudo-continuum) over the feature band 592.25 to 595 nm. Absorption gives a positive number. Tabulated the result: -0.25 nm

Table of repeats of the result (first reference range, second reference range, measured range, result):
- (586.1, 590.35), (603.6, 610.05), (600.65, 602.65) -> -0.04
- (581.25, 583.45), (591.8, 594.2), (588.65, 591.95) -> 0.32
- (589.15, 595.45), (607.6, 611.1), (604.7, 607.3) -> -0.03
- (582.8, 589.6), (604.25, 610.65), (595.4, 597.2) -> -0.05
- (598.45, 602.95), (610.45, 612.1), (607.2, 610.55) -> 0.02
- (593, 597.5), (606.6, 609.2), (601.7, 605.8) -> -0.10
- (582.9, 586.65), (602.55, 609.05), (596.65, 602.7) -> 0.06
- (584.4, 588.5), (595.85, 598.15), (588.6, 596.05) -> 0.32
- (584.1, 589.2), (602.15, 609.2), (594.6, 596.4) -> -0.02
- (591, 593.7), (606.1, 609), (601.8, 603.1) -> -0.03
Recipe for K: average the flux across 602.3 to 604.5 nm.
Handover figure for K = 24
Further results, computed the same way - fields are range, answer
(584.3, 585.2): 22.7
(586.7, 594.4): 22.1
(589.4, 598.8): 22.6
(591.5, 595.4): 23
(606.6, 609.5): 23.1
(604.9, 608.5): 23.1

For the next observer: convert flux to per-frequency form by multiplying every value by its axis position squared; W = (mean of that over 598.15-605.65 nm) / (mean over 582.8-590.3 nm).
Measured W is 1.10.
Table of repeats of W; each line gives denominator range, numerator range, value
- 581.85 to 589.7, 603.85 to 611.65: 1.11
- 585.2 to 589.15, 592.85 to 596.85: 1.07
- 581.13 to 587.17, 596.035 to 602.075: 1.04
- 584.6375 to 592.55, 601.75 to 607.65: 1.12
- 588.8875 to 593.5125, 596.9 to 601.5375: 1.09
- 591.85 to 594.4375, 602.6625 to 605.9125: 1.07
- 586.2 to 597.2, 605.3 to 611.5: 1.10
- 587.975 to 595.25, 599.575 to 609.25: 1.12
